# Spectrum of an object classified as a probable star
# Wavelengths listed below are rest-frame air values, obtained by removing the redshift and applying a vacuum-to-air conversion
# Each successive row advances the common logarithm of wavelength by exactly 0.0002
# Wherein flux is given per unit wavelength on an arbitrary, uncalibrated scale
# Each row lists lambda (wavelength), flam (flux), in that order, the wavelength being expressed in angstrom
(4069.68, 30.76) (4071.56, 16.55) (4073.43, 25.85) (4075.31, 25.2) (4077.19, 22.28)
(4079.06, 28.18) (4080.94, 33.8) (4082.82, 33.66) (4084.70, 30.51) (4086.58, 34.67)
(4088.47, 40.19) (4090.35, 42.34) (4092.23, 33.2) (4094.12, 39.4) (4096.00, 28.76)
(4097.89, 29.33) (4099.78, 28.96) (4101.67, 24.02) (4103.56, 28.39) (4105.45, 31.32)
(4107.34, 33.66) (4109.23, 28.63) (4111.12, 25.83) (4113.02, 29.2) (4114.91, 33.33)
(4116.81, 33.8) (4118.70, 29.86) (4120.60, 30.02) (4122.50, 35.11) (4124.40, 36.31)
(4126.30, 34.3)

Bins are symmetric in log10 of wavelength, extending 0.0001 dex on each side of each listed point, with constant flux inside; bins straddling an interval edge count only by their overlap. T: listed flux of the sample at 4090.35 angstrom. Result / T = 42.34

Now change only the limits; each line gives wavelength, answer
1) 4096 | 28.76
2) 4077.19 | 22.28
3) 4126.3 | 34.3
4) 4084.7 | 30.51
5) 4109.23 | 28.63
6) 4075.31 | 25.2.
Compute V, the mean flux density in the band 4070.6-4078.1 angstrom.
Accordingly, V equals 22.5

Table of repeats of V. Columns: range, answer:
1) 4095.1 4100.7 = 29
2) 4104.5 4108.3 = 32.5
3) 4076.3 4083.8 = 29.6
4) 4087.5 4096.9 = 36.8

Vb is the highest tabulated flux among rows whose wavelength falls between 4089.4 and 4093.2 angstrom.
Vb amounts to 42.34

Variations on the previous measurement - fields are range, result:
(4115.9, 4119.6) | 33.8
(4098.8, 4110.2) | 33.66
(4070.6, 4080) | 28.18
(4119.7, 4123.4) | 35.11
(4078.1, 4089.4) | 40.19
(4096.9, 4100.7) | 29.33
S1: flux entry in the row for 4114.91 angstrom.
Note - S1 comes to 33.33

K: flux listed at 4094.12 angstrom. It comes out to 39.4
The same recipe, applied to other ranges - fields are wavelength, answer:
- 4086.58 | 34.67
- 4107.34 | 33.66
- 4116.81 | 33.8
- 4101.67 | 24.02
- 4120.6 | 30.02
